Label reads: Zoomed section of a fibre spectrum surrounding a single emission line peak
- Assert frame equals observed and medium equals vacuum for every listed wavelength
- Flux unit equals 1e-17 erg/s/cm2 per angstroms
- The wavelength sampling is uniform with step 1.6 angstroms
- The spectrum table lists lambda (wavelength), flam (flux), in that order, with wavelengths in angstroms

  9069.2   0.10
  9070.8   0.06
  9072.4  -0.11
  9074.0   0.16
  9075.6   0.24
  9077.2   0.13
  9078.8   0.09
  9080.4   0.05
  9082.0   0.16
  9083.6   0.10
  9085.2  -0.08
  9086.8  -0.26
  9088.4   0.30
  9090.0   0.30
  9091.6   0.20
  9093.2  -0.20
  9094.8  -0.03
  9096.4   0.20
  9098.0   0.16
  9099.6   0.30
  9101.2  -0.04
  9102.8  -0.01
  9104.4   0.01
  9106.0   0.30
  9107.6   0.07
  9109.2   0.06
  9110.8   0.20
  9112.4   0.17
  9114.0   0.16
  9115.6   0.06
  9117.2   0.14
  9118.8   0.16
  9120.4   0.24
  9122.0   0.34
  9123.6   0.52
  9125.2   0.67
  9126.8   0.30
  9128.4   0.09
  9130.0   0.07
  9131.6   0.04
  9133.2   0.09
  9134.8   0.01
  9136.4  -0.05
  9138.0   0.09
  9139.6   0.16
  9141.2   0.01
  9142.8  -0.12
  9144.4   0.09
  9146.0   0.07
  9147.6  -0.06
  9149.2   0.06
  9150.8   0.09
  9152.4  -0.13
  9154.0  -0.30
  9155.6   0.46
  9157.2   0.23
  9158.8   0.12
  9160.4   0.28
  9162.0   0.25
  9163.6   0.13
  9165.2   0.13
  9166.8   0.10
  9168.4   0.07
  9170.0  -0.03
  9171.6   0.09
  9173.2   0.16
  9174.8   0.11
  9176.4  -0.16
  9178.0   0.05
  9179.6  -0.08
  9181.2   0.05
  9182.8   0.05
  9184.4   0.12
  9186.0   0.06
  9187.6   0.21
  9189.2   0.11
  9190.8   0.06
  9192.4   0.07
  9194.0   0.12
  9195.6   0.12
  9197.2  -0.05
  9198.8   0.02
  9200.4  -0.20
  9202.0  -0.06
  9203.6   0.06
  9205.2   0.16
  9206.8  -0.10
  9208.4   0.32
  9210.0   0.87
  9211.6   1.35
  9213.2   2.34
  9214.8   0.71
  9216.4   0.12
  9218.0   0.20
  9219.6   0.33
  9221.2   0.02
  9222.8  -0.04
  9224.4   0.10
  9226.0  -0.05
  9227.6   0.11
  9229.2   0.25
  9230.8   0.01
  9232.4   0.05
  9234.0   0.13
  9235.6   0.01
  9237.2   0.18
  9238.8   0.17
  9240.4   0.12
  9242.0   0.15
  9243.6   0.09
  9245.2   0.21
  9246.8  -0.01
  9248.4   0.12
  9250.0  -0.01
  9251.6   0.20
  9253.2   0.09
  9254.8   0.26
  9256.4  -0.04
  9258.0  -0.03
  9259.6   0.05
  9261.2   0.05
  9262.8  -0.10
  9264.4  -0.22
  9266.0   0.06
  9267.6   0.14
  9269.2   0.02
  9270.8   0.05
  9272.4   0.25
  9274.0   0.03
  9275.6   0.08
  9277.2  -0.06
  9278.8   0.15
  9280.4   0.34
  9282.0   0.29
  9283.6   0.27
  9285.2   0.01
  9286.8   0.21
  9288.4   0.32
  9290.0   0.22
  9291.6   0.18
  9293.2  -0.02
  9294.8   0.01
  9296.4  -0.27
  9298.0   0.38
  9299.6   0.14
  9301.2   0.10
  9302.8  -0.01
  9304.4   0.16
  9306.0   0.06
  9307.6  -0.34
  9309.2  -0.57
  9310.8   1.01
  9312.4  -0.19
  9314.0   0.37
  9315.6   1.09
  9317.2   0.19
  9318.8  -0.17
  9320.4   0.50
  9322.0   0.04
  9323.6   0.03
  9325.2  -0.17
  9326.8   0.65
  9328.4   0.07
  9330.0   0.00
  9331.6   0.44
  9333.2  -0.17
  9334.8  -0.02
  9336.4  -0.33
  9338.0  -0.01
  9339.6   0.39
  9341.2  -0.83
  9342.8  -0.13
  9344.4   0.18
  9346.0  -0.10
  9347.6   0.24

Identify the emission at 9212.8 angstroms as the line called [O III] 5007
